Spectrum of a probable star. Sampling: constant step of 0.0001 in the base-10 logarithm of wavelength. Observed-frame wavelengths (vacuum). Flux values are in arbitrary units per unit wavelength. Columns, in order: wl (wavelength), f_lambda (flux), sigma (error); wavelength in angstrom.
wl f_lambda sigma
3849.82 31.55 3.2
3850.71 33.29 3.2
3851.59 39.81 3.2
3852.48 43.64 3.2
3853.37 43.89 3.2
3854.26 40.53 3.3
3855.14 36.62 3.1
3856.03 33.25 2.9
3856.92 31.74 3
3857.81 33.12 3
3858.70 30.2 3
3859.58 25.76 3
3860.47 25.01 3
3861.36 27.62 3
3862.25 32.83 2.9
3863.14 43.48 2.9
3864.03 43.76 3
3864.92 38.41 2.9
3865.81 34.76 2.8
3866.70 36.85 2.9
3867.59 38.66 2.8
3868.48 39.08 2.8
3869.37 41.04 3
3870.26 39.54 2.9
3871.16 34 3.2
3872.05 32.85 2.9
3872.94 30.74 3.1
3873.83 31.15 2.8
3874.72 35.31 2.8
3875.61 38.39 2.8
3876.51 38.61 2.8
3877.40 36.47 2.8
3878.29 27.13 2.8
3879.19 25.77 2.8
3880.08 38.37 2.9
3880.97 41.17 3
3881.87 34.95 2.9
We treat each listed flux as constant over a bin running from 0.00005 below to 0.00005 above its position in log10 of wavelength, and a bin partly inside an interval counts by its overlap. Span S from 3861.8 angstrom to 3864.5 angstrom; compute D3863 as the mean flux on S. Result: 40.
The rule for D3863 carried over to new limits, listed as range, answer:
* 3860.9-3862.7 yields 30.2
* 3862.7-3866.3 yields 40.1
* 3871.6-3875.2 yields 32.7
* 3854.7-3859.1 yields 33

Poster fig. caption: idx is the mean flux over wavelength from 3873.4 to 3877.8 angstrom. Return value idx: 36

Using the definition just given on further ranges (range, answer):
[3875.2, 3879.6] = 33.2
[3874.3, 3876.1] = 36.8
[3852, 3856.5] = 39.5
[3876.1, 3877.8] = 37.6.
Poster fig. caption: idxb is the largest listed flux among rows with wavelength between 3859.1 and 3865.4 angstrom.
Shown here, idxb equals 43.76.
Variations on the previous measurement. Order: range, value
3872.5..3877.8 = 38.61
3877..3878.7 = 36.47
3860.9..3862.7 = 32.83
